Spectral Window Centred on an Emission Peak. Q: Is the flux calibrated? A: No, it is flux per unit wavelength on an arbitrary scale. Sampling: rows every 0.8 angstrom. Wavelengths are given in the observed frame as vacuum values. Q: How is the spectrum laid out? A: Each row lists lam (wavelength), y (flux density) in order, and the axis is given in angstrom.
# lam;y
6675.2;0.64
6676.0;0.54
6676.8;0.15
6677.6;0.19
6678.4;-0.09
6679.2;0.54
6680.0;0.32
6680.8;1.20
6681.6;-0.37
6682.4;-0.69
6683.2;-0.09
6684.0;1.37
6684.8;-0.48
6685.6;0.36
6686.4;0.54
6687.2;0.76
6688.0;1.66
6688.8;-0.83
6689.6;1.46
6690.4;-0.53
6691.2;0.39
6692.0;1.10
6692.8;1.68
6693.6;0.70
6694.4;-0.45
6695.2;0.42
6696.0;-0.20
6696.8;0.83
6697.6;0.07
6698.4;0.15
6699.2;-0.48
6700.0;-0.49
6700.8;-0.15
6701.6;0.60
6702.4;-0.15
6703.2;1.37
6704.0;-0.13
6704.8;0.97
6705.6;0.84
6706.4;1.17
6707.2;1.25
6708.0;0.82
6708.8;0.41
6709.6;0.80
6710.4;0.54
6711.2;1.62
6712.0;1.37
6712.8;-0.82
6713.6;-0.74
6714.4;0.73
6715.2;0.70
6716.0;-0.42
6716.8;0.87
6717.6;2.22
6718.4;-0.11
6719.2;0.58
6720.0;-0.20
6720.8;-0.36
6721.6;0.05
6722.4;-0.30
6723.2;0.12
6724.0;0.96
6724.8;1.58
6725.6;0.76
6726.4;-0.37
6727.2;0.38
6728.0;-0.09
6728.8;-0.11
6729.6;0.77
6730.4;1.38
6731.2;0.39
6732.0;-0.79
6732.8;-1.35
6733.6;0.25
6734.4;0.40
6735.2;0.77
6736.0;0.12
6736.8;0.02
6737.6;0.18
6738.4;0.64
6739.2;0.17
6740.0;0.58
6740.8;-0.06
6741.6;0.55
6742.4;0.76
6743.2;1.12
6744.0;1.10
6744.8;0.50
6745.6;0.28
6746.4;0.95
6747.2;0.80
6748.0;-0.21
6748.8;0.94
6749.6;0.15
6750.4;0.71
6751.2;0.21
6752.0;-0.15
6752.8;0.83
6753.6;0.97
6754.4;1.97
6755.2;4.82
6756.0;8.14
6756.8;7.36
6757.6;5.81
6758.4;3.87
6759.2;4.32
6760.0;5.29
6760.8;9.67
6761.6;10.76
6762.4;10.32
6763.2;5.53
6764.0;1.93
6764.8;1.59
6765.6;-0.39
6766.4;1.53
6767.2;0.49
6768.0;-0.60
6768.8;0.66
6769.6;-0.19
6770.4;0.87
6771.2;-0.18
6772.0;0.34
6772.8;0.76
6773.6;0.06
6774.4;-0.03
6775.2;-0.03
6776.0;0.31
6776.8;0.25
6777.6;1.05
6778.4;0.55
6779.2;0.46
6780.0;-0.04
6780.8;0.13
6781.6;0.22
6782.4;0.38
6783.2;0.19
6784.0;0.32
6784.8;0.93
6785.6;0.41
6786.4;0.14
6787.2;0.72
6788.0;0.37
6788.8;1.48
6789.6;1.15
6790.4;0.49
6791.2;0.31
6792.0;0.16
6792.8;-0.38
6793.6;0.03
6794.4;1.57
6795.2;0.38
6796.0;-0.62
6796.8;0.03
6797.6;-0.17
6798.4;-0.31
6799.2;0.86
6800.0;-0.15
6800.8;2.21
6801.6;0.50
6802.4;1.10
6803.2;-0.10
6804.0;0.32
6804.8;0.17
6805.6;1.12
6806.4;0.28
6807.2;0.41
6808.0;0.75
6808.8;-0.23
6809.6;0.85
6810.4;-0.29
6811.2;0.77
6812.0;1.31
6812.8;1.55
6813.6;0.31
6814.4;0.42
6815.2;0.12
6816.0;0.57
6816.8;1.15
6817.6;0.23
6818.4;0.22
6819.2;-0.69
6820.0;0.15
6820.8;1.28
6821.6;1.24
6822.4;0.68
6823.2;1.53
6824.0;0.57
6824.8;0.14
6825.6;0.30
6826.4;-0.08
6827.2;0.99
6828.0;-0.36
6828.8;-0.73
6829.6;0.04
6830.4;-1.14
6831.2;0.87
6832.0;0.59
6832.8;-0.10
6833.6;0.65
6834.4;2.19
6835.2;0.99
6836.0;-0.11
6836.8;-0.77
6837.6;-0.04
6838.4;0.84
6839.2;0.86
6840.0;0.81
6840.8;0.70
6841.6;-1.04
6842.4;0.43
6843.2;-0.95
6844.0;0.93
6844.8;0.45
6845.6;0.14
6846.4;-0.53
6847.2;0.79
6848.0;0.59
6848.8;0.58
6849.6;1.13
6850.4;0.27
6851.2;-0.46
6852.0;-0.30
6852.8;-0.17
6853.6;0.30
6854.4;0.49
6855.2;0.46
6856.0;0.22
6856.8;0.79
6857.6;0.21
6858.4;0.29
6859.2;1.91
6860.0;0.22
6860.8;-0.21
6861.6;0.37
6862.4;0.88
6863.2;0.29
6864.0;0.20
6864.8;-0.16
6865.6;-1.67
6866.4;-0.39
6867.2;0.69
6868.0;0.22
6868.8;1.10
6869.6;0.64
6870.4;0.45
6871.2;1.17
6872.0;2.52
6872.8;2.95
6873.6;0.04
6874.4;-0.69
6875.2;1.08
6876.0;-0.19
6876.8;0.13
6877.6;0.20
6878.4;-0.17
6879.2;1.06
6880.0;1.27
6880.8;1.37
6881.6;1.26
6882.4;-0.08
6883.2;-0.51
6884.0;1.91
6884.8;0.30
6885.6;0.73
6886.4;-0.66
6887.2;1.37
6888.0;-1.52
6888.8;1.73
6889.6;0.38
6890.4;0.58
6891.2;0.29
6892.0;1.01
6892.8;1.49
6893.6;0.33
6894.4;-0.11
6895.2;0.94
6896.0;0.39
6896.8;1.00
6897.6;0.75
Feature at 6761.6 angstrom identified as [O II]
